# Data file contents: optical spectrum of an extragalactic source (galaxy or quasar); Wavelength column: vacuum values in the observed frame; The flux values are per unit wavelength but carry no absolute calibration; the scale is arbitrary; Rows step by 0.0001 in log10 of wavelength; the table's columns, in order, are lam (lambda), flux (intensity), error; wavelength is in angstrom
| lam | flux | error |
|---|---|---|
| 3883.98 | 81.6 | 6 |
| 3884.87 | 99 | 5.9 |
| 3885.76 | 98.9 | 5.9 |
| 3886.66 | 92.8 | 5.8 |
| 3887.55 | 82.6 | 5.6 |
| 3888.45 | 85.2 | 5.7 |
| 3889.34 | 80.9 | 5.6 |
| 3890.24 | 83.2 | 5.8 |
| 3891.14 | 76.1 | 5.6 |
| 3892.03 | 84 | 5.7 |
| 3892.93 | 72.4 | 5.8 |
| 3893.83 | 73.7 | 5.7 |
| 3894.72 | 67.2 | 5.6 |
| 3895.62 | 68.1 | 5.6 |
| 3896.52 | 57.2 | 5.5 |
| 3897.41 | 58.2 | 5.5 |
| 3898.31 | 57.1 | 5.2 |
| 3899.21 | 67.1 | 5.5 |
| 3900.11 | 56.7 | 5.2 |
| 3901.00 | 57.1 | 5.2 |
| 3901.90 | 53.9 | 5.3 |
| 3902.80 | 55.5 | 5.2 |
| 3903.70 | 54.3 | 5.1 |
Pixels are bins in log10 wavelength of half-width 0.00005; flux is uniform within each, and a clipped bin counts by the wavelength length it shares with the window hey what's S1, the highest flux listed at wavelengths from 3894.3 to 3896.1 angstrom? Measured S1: 68.1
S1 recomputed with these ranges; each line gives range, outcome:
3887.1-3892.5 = 85.2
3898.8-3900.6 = 67.1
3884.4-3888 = 99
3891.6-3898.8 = 84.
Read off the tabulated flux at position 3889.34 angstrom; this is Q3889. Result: 80.9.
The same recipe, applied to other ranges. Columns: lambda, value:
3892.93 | 72.4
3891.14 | 76.1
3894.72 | 67.2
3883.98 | 81.6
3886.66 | 92.8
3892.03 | 84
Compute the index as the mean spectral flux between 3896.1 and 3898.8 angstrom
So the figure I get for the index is 57.7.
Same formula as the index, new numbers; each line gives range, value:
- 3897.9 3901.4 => 59.6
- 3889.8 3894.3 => 77.8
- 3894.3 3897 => 64.1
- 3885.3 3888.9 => 90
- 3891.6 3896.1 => 72.8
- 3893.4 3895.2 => 70.5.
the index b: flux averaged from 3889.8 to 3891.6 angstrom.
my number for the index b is 79.8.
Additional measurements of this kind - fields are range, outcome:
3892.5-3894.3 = 73.1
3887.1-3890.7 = 82.9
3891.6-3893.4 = 77.8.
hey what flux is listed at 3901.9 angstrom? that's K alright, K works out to 53.9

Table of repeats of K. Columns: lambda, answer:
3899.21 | 67.1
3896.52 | 57.2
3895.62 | 68.1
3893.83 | 73.7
